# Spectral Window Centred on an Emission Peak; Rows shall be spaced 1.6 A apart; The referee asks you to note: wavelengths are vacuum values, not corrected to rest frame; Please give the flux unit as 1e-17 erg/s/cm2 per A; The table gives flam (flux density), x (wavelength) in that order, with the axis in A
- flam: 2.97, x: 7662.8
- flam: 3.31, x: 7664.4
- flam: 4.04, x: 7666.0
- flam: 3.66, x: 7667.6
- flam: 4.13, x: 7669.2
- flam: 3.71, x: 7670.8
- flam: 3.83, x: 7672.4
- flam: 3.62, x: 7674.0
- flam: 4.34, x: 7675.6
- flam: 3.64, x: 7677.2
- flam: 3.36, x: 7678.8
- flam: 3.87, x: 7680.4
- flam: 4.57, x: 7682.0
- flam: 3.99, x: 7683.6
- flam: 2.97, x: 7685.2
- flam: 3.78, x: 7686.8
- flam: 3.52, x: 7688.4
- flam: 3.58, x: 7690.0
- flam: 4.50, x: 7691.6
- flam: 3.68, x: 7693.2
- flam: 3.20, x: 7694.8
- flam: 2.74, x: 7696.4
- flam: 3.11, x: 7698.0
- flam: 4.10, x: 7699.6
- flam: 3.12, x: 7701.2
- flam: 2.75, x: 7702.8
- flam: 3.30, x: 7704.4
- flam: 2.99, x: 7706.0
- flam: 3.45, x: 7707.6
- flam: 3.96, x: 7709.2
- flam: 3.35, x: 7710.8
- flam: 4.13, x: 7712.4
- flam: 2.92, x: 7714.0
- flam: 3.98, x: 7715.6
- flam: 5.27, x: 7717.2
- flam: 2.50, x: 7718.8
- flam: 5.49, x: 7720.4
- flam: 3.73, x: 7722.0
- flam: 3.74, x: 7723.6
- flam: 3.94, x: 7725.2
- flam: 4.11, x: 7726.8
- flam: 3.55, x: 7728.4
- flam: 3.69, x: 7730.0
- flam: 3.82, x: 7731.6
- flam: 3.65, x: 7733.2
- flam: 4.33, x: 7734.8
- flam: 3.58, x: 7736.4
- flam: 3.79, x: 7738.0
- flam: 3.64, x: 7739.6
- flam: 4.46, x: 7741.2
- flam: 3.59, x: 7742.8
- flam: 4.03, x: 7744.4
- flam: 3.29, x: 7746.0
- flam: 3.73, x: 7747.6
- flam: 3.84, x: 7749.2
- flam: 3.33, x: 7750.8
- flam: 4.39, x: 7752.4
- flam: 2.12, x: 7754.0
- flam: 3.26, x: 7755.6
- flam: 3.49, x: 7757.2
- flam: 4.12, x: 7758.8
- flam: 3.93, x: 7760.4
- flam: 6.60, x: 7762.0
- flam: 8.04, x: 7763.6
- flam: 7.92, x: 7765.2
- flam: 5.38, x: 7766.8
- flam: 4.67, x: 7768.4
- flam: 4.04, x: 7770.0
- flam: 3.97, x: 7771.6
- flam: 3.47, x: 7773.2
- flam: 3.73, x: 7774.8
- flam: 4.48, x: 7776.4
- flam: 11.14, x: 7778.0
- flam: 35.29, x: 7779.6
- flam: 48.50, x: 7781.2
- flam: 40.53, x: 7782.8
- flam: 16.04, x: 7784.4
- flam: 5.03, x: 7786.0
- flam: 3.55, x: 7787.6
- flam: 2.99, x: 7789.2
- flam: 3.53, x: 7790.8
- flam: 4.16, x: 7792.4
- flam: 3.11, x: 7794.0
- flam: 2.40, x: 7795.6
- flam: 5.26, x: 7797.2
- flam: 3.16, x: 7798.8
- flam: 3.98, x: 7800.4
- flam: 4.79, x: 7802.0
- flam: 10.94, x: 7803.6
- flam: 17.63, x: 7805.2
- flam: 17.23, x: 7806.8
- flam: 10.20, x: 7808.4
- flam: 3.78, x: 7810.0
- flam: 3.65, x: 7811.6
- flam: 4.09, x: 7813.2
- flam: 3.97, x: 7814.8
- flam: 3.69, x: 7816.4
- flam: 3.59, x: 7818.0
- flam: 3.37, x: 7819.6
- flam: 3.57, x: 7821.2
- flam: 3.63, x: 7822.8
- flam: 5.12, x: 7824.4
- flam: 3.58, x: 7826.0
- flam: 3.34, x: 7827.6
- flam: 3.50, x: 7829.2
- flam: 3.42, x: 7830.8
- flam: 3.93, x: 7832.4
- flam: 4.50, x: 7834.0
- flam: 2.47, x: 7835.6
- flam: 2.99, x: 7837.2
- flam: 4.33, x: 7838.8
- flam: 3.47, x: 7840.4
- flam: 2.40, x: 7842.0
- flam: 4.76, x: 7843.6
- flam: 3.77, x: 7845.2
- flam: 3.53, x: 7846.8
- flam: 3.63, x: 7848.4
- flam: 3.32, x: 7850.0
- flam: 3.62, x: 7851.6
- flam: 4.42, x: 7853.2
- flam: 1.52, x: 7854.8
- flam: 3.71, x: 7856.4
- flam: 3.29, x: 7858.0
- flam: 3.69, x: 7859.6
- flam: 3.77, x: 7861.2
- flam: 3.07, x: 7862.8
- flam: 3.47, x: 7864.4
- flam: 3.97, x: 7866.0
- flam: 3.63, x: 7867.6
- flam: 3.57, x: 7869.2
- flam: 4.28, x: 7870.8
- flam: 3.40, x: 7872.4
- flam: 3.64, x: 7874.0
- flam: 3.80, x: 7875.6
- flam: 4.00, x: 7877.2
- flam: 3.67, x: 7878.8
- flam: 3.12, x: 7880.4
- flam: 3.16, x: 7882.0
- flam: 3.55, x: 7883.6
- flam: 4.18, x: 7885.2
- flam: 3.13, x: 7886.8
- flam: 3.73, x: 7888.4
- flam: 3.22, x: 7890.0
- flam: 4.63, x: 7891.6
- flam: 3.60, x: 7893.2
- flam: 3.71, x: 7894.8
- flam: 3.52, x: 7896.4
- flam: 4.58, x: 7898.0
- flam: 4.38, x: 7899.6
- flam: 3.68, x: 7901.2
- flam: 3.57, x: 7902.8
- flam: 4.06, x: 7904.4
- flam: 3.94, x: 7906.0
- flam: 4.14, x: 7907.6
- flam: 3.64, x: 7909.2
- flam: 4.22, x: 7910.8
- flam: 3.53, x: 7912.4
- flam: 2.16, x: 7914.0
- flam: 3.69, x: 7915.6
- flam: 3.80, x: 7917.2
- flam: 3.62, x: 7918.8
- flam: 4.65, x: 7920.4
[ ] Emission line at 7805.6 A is [N II]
